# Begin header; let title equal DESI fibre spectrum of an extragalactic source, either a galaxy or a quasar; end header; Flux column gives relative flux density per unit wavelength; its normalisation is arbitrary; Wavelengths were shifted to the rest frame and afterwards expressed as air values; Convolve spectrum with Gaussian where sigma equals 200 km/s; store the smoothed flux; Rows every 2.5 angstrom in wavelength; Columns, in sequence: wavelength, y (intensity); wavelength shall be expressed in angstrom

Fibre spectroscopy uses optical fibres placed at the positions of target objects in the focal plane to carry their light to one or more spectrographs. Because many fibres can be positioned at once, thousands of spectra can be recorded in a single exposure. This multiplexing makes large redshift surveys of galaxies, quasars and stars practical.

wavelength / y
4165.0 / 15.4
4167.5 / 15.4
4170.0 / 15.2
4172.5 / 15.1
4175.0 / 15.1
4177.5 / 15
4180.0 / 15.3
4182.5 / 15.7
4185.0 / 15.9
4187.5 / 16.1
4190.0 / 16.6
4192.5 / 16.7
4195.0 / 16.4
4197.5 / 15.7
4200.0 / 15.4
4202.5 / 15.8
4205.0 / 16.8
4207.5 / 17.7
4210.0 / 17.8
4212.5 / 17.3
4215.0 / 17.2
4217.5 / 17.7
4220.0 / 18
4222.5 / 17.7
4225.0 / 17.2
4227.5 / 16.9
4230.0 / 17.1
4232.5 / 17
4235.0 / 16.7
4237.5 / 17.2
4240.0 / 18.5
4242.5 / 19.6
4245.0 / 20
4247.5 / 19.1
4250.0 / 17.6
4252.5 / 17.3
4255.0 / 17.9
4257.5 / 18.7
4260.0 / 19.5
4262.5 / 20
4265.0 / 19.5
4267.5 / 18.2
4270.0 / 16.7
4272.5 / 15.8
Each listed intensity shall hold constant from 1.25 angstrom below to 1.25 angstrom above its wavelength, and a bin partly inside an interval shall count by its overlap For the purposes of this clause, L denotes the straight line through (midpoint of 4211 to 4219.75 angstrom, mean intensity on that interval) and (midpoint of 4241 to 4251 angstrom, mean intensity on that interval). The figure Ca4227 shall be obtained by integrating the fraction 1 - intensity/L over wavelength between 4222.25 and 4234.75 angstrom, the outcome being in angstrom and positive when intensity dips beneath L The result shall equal 0.74 angstrom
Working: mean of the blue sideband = 17.5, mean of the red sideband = 19.1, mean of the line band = 17.1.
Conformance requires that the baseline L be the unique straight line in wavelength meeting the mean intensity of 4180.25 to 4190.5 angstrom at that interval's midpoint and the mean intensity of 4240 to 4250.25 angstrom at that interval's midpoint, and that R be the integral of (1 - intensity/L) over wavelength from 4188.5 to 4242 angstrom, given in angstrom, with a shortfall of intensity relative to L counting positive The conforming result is 1.5 angstrom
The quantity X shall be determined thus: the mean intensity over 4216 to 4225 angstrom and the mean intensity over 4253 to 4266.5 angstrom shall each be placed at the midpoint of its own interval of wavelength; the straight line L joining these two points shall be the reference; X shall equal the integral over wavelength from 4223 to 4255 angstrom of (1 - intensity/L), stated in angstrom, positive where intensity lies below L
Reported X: 0.8 angstrom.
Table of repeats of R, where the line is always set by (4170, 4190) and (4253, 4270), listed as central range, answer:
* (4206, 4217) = -0.5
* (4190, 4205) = 0.1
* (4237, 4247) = -0.6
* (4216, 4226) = -0.3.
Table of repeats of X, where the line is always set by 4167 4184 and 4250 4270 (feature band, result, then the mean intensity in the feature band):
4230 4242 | 0.10 angstrom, 17.5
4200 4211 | -0.27 angstrom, 16.8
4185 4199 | -0.31 angstrom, 16.2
